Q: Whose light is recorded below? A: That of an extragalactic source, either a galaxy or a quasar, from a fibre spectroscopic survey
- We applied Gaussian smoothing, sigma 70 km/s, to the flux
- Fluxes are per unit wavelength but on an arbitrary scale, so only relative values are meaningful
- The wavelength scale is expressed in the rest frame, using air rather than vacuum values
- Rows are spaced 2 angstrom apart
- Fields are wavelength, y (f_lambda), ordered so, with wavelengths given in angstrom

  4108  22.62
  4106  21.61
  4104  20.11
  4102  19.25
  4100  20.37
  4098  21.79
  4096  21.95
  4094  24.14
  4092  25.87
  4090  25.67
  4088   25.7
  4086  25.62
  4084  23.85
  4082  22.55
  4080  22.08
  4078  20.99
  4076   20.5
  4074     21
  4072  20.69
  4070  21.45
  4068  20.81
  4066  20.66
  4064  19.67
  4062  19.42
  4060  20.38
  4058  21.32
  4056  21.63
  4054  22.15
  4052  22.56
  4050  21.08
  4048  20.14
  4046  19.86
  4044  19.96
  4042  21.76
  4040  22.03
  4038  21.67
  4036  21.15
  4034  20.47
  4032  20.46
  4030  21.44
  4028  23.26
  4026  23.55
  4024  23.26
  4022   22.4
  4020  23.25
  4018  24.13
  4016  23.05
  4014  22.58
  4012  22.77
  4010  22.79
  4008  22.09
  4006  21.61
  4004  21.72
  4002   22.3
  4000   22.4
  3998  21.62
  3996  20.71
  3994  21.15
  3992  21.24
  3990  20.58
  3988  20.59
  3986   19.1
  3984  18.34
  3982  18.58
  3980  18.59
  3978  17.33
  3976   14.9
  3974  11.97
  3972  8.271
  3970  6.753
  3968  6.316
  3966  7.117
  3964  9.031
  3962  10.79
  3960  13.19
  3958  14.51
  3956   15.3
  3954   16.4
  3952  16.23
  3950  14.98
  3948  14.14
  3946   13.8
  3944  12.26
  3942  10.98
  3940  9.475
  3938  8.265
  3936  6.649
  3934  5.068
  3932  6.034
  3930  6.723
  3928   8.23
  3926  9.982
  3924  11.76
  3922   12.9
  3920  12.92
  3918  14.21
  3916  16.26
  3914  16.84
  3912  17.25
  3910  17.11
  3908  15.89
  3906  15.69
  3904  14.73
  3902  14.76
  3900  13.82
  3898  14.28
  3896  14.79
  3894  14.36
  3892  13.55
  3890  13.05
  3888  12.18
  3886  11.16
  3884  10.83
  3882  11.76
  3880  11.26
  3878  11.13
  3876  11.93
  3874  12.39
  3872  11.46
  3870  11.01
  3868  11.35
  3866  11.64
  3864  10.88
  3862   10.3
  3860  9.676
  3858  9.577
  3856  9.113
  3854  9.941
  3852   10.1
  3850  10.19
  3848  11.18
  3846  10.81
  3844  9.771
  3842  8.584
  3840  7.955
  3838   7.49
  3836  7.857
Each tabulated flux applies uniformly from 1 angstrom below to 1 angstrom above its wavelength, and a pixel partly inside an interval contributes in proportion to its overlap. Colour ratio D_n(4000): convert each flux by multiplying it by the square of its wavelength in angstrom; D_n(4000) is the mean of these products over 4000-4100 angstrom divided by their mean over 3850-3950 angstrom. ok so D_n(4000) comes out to 2.0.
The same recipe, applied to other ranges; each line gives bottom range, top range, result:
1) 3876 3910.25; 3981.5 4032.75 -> 1.72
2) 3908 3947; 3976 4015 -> 1.86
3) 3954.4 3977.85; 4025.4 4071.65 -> 1.98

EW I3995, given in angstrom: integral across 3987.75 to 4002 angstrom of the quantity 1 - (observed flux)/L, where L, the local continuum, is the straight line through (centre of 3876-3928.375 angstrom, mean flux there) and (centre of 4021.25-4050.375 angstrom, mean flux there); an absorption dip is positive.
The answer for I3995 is -1.7 angstrom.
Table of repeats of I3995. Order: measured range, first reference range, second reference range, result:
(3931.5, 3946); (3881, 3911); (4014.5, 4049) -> 6.71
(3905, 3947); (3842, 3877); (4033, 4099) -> 6.64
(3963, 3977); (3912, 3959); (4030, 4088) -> 5.24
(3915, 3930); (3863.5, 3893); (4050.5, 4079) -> 2.07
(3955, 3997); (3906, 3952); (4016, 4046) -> 4.73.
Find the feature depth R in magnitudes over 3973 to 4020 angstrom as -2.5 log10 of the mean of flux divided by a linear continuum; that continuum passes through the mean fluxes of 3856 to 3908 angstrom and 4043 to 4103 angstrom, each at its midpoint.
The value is -0.14 mag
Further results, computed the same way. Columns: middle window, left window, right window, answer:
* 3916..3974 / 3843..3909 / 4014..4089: 0.40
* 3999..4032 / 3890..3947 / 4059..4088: -0.24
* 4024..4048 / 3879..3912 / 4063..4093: -0.05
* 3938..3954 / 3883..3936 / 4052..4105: 0.14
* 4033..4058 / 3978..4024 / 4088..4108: 0.03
